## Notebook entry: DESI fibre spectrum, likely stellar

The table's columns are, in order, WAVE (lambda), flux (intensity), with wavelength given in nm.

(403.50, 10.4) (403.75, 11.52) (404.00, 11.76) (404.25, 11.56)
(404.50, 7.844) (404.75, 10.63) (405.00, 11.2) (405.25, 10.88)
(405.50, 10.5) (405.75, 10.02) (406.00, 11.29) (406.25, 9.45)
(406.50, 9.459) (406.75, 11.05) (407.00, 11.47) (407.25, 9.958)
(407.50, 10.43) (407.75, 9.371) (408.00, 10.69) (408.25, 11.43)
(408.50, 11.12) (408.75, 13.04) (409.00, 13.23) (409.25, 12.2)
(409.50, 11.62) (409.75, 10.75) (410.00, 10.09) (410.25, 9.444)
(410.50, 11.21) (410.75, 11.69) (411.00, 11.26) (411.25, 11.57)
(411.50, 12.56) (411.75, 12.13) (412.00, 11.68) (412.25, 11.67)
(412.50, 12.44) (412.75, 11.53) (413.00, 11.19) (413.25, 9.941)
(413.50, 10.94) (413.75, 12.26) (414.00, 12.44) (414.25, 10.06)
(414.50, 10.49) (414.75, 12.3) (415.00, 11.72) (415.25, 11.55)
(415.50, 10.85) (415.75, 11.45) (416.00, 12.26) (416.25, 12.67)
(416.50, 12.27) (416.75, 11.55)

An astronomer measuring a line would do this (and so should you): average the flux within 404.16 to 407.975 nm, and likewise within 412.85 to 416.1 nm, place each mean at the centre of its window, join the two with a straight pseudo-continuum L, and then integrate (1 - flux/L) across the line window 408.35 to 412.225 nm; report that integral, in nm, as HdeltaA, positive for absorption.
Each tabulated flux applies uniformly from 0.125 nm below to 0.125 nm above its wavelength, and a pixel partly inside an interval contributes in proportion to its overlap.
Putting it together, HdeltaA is -0.26 nm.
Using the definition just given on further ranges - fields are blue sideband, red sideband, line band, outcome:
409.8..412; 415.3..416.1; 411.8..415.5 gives -0.01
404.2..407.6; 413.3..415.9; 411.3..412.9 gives -0.13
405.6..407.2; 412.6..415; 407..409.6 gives -0.16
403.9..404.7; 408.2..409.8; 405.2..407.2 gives 0.10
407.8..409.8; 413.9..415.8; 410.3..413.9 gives -0.01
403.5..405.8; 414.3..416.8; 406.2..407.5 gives 0.06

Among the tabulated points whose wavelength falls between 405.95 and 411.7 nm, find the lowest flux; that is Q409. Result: 9.371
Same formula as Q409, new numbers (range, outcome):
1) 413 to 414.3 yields 9.941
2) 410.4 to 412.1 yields 11.21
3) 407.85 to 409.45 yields 10.69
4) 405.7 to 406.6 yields 9.45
